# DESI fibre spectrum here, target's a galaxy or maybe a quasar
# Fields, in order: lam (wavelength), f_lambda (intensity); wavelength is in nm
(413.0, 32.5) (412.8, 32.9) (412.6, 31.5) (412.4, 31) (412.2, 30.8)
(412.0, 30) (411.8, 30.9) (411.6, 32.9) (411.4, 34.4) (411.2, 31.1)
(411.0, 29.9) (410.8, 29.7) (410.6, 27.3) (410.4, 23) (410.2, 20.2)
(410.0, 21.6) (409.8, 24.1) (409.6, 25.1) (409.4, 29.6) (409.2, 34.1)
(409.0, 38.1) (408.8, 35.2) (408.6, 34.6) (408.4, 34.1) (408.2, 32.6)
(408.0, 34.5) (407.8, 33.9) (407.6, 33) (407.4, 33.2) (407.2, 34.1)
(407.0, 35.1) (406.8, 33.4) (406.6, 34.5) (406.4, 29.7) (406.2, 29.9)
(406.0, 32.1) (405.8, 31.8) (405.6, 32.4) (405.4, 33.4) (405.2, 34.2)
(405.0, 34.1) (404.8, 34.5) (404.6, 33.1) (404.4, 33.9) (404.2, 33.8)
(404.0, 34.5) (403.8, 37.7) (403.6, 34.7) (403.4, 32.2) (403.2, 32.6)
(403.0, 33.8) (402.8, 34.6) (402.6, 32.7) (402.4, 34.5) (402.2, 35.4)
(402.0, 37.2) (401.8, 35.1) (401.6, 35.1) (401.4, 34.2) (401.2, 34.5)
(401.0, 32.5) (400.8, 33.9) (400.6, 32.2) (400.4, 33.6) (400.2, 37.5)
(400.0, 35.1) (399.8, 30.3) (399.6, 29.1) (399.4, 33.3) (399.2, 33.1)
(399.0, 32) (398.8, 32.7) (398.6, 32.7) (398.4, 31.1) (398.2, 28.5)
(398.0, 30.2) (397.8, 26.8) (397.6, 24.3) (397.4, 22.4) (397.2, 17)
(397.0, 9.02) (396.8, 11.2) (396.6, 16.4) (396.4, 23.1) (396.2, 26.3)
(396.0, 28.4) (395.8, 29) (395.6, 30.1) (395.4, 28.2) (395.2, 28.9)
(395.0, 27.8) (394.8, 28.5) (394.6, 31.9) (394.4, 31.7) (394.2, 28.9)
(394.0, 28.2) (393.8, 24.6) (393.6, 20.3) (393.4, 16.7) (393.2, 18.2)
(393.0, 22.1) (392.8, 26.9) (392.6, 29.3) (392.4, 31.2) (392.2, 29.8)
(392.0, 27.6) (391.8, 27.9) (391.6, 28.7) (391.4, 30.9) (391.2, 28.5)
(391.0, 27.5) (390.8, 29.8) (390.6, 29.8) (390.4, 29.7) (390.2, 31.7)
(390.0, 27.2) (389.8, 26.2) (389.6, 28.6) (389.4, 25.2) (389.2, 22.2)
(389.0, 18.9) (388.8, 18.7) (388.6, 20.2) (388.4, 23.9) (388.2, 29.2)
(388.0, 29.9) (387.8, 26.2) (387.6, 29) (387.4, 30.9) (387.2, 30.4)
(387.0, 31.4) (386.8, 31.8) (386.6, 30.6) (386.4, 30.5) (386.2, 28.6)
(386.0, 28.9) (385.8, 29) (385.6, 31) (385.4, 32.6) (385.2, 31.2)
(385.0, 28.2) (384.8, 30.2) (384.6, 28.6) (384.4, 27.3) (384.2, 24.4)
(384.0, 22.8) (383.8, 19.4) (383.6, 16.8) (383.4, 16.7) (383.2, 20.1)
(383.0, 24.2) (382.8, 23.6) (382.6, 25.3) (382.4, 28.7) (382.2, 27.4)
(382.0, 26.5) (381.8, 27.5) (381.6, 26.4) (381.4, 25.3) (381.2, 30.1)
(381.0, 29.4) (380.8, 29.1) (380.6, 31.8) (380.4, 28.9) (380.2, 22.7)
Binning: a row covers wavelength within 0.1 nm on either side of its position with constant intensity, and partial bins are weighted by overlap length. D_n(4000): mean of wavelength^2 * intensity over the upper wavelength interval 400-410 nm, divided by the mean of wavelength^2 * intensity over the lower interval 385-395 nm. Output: 1.3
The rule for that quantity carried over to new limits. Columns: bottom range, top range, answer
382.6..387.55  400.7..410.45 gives 1.34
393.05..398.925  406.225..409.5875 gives 1.40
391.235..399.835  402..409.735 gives 1.32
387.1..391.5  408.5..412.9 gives 1.23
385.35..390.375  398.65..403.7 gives 1.30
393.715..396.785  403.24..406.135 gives 1.31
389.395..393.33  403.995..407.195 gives 1.28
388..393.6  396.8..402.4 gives 1.22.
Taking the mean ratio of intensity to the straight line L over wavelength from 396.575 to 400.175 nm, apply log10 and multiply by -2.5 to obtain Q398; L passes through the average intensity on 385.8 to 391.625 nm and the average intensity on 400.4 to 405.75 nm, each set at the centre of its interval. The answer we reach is 0.19 mag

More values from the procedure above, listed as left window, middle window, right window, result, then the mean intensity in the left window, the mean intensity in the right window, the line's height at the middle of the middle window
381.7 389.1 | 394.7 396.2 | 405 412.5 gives 0.00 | 26.5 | 31.3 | 28.6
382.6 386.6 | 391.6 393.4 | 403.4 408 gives 0.10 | 26.1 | 33.5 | 28.9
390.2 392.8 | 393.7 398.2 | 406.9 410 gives 0.19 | 29.2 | 32.4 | 30.1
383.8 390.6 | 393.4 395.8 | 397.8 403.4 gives 0.11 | 27.6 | 33.1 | 30.7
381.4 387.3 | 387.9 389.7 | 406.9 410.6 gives 0.15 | 26.9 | 30.8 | 27.6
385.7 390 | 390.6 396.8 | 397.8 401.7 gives 0.12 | 27.2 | 32.6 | 29.8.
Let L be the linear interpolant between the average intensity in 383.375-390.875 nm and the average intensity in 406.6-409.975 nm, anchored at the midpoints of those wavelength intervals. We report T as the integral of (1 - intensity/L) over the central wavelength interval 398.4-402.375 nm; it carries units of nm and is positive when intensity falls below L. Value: -0.40 nm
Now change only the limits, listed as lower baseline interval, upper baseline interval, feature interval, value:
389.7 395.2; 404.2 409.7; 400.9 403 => -0.226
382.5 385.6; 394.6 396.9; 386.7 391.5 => -0.417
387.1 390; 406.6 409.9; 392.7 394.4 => 0.236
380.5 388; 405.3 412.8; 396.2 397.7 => 0.569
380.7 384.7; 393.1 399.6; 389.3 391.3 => -0.223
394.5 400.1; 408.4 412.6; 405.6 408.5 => -0.385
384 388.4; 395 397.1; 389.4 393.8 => -0.162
